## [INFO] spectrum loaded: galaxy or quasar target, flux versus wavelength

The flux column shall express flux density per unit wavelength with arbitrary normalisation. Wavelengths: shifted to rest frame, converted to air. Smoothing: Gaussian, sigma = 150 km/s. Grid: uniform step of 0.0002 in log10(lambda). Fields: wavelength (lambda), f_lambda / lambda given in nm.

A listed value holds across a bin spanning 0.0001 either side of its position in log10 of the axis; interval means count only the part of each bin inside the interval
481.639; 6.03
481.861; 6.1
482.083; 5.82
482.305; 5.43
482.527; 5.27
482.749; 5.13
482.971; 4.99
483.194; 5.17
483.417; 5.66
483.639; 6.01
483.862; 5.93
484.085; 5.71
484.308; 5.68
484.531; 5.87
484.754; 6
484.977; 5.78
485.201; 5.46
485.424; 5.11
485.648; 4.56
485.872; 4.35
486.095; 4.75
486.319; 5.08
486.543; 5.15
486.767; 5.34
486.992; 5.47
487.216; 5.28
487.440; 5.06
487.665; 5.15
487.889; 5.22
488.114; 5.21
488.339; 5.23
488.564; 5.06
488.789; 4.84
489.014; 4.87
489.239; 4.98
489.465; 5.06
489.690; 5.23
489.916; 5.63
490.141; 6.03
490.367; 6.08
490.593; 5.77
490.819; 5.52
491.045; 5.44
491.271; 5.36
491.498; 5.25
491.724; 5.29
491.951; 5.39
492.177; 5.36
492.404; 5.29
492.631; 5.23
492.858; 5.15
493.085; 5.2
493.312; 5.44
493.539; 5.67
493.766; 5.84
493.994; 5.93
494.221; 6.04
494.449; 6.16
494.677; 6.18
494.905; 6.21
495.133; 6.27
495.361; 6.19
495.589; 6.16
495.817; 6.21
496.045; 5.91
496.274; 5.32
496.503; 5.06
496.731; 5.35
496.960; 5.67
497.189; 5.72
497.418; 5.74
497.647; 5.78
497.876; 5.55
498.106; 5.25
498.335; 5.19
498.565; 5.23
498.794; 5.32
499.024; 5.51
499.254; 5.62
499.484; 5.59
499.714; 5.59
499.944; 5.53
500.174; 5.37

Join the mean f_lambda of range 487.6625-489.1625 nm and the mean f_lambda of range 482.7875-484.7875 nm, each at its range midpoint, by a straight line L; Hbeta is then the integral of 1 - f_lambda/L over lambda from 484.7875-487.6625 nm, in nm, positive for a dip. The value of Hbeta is 0.11 nm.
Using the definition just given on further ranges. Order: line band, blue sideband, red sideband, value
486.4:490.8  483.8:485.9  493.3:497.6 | 0.24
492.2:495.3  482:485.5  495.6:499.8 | -0.10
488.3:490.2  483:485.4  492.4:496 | 0.19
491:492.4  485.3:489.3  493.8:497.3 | 0.04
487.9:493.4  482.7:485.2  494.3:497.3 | 0.42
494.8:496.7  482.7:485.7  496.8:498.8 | -0.13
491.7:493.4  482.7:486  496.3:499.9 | 0.05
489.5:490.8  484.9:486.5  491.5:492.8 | -0.12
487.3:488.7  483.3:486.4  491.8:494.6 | 0.08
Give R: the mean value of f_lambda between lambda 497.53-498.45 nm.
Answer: 5.44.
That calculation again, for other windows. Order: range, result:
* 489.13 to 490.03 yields 5.23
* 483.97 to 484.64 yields 5.75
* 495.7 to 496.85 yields 5.57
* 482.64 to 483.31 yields 5.1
